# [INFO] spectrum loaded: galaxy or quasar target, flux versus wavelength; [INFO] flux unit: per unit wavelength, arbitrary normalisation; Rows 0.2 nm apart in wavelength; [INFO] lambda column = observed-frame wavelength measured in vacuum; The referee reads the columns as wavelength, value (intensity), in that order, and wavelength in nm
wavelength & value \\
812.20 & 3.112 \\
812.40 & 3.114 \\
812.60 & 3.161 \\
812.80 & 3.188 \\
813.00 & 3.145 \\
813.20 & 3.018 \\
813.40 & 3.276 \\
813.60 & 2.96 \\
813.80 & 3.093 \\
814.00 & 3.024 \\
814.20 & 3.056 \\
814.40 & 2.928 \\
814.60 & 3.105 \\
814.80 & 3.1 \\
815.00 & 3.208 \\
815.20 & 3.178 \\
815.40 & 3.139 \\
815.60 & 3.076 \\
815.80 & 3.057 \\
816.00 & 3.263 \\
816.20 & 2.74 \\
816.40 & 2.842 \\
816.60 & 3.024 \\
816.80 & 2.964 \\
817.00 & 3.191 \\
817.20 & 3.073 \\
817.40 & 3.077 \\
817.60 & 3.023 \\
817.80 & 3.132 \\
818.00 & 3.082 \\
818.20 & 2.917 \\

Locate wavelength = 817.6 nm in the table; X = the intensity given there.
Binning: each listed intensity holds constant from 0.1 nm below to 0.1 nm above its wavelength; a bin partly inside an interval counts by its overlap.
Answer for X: 3.023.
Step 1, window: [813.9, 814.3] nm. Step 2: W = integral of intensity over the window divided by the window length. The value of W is 3.04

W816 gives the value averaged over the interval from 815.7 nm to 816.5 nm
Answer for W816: 2.98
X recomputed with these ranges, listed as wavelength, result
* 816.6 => 3.024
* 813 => 3.145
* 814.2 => 3.056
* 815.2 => 3.178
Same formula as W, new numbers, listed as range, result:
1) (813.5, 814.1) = 3.03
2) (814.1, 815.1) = 3.08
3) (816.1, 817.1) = 2.95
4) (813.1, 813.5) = 3.15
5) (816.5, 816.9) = 2.99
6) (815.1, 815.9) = 3.11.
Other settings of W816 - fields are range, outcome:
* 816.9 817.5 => 3.11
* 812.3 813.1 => 3.15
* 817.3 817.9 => 3.08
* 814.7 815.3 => 3.16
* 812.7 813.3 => 3.12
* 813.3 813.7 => 3.12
